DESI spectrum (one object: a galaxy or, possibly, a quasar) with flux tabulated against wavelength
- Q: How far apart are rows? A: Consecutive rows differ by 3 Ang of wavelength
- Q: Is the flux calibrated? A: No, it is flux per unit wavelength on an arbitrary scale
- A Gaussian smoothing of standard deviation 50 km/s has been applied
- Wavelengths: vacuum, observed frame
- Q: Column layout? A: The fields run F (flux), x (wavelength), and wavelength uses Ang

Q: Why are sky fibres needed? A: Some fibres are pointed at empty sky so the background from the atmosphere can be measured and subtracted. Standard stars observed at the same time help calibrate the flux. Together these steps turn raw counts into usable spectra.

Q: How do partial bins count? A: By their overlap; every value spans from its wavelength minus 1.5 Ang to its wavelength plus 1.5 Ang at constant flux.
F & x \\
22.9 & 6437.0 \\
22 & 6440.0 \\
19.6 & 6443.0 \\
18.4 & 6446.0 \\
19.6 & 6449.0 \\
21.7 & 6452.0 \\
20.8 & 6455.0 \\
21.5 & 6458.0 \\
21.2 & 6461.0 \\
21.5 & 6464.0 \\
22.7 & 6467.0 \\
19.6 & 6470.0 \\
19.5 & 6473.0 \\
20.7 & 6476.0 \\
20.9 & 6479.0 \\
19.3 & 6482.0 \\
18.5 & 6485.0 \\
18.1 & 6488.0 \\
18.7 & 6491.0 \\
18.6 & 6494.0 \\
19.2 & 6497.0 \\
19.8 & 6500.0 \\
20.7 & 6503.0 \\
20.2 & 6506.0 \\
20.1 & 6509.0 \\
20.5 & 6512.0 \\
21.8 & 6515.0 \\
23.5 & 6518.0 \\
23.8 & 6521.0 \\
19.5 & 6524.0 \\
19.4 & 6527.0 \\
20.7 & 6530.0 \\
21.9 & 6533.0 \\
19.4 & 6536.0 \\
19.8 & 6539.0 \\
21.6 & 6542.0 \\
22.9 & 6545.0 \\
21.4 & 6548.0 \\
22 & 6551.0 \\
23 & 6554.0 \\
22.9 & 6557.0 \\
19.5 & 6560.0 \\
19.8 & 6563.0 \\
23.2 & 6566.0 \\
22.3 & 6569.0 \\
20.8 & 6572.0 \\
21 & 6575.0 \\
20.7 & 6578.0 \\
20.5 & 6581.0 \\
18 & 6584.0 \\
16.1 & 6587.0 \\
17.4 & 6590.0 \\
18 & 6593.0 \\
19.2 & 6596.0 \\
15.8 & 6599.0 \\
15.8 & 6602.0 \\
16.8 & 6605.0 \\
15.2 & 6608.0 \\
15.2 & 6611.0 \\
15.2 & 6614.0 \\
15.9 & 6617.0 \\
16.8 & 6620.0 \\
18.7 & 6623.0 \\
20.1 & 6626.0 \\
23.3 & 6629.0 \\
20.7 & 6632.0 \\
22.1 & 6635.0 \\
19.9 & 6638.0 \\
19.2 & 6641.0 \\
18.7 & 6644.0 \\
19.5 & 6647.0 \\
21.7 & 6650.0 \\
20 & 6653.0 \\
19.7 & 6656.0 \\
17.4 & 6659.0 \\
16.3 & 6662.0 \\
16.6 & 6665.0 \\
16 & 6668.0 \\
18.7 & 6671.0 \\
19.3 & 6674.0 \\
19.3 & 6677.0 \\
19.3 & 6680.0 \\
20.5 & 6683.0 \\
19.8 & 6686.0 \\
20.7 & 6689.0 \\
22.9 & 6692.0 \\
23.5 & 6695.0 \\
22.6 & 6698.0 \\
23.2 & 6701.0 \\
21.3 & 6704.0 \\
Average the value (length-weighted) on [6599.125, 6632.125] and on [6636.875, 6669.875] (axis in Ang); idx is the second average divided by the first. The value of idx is 1.1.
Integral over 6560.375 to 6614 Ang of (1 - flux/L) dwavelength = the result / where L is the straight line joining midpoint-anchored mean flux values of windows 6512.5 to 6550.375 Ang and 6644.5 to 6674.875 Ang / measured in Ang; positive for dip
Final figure 4.3 Ang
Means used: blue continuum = 21.3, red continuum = 18.5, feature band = 18.5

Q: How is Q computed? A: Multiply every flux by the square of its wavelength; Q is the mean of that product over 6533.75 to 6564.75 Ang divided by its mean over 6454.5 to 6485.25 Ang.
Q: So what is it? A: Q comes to 1.1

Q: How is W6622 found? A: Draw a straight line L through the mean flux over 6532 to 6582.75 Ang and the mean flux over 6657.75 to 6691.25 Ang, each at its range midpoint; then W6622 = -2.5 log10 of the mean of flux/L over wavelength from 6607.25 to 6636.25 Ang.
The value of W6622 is 0.08 mag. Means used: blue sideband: 21.3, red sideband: 18.6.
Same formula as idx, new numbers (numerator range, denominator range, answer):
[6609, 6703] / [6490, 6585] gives 0.93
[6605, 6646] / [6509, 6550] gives 0.87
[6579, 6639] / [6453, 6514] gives 0.90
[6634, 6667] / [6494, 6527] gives 0.92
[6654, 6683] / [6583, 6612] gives 1.09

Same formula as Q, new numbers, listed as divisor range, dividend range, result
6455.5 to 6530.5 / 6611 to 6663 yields 0.98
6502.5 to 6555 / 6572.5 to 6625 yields 0.84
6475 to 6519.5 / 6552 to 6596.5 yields 1.03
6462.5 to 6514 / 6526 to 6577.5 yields 1.09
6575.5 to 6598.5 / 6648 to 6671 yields 1.01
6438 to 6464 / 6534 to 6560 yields 1.07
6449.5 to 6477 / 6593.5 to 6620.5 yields 0.81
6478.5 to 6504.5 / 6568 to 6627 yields 0.96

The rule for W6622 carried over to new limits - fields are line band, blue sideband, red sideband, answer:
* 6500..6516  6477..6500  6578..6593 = -0.09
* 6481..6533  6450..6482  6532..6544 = 0.03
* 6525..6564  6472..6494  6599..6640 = -0.13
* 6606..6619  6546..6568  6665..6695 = 0.32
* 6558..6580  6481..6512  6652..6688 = -0.11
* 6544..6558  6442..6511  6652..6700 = -0.13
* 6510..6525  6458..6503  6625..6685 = -0.10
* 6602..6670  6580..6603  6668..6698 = 0.03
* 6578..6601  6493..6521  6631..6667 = 0.11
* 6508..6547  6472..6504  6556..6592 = -0.08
